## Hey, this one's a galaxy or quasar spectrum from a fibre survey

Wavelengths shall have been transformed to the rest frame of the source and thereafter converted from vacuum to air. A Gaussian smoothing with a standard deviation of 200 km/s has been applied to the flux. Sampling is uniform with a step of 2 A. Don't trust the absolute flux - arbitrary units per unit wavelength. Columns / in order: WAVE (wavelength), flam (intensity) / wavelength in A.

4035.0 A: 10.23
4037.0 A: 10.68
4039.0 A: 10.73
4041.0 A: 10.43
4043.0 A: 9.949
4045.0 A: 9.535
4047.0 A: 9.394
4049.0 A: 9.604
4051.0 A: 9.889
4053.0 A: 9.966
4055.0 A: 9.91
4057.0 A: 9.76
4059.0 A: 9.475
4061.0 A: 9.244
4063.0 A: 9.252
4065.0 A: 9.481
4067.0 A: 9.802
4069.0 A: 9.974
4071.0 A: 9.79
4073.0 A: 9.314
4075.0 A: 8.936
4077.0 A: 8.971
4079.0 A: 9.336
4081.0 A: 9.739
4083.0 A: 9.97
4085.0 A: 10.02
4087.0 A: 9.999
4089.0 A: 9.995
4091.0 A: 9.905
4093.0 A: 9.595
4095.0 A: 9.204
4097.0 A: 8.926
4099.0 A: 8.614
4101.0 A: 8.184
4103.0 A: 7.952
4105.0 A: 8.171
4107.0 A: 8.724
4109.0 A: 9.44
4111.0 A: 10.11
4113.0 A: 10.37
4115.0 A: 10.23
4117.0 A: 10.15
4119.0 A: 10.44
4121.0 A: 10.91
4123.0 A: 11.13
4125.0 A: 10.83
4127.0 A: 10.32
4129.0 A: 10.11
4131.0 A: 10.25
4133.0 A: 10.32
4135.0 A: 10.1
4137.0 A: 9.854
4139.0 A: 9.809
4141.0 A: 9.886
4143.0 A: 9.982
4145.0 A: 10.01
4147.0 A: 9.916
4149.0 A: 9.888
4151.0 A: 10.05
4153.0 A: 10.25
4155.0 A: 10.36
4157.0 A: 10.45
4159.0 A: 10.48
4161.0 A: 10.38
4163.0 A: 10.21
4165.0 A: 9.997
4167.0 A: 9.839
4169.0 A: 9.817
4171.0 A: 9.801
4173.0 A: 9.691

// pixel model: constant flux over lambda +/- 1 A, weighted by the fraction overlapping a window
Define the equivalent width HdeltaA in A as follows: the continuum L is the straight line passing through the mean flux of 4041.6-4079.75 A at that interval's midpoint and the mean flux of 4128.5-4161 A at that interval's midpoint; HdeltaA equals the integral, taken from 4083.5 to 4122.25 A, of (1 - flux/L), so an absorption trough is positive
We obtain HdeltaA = 1.2 A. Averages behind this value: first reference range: 9.57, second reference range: 10.1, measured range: 9.54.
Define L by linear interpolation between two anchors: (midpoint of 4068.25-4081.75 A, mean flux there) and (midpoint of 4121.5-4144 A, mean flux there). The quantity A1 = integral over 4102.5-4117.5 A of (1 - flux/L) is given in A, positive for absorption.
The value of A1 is 0.77 A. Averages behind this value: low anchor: 9.42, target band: 9.42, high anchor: 10.3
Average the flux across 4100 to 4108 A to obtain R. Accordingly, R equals 8.26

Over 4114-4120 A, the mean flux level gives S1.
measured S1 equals 10.3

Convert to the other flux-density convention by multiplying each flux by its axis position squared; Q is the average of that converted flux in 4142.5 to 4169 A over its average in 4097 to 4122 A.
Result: 1.1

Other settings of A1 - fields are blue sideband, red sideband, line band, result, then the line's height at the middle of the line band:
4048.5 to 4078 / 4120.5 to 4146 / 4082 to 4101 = 0.6 A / 9.84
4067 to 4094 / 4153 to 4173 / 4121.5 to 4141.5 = -0.7 A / 9.95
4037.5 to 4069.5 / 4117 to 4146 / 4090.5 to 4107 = 2.1 A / 10.1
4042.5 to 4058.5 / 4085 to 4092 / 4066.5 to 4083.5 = 0.6 A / 9.89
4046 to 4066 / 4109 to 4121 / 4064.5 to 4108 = 2.7 A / 9.93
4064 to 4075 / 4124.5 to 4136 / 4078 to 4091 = -0.1 A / 9.78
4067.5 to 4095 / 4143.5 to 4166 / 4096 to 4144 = 0.7 A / 9.92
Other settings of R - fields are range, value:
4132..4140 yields 10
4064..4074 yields 9.67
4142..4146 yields 10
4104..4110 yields 8.78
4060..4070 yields 9.55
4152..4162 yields 10.4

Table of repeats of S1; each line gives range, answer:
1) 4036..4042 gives 10.6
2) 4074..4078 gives 8.95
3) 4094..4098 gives 9.07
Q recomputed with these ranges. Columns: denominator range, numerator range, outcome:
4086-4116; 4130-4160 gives 1.11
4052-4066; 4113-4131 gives 1.13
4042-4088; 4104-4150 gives 1.08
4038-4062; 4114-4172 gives 1.09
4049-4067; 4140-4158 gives 1.10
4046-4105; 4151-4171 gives 1.12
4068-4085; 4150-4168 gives 1.12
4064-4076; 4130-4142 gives 1.09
